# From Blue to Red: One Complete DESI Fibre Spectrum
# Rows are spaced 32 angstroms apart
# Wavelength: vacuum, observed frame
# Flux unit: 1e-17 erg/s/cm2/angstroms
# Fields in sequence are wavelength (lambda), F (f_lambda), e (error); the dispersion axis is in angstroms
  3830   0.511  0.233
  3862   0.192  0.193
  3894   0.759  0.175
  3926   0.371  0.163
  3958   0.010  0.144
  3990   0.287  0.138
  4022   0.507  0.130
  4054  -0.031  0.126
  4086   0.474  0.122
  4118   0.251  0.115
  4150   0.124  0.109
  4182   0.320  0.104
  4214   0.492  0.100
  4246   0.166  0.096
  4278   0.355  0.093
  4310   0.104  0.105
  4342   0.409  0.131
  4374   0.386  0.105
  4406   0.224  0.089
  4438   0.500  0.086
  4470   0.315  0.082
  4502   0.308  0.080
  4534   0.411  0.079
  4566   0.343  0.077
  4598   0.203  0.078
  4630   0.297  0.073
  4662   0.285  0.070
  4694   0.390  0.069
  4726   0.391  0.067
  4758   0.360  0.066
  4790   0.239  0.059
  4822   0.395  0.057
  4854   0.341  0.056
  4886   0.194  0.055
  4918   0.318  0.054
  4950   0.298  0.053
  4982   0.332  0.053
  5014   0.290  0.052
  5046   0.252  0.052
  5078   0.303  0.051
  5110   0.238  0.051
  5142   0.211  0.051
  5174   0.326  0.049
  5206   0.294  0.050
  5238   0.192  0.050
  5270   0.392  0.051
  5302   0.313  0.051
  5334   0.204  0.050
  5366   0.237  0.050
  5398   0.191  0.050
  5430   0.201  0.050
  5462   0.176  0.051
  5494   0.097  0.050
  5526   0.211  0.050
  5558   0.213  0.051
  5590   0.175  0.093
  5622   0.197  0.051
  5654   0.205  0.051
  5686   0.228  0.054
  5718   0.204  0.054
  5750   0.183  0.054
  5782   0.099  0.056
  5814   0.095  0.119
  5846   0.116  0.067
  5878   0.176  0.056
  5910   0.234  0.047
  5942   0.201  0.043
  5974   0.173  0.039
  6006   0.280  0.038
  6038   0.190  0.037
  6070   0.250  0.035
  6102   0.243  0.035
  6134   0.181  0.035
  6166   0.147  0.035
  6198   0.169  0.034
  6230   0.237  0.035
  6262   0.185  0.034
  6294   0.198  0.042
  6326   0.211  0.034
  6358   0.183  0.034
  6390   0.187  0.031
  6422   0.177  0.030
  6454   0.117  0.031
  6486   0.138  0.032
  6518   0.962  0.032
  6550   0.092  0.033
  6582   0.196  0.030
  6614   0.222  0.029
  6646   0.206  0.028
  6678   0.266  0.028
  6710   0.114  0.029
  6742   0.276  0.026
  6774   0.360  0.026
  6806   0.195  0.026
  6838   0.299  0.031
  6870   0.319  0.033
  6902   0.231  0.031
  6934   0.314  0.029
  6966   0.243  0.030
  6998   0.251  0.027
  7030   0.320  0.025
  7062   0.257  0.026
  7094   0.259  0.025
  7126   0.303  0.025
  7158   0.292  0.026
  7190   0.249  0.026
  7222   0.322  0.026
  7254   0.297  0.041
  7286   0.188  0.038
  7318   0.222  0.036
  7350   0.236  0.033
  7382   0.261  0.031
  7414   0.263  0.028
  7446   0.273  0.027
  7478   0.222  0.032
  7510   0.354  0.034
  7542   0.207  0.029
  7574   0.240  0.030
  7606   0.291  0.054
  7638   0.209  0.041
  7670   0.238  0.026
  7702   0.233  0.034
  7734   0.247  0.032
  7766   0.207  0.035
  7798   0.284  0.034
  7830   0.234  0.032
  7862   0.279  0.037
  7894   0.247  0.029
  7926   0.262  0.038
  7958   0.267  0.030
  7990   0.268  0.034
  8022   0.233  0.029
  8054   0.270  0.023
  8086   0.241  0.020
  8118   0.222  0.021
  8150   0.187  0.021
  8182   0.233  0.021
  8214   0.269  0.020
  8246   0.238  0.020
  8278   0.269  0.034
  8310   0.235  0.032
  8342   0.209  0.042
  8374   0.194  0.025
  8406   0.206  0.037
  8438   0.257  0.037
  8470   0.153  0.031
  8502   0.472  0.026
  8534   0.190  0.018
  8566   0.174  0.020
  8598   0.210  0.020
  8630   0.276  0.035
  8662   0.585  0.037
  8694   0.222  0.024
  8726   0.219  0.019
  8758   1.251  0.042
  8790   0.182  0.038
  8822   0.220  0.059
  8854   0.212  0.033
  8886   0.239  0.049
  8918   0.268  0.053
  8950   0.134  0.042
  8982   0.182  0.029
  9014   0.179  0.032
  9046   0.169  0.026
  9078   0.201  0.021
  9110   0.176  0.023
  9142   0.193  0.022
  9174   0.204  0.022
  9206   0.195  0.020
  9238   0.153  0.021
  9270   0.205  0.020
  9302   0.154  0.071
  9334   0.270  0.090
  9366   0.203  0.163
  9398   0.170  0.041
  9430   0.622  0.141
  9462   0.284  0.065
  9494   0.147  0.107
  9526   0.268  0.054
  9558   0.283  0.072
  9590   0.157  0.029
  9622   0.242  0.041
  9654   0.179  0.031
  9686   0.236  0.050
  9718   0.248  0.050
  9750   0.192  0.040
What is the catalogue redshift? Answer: 0.748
